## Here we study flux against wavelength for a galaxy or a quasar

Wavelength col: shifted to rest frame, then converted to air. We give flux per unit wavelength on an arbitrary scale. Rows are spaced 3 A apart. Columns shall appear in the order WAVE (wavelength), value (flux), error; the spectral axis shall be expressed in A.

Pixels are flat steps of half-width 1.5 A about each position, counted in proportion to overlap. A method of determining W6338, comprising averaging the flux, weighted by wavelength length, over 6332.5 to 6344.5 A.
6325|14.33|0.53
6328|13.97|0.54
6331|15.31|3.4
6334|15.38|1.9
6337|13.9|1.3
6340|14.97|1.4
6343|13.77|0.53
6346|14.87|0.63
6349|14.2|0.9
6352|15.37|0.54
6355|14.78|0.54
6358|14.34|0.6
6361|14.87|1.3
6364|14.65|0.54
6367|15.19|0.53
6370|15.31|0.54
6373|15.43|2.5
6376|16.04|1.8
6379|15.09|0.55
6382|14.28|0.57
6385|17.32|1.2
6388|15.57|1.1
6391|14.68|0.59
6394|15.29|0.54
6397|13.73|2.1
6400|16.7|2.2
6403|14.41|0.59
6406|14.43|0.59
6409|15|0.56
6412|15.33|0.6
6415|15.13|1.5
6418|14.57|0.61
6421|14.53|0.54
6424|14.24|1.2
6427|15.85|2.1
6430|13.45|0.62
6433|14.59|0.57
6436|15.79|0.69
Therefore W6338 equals 14.5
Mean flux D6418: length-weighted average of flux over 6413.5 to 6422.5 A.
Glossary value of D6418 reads 14.7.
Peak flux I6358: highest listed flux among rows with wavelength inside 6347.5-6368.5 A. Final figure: 15.37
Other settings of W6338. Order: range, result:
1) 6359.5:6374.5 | 15.1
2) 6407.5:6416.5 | 15.2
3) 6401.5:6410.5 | 14.6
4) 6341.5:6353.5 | 14.6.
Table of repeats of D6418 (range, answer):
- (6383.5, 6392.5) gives 15.9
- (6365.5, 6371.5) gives 15.2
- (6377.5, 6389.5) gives 15.6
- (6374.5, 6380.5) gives 15.6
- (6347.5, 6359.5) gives 14.7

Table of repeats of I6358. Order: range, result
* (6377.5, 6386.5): 17.32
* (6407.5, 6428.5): 15.85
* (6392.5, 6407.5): 16.7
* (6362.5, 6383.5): 16.04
